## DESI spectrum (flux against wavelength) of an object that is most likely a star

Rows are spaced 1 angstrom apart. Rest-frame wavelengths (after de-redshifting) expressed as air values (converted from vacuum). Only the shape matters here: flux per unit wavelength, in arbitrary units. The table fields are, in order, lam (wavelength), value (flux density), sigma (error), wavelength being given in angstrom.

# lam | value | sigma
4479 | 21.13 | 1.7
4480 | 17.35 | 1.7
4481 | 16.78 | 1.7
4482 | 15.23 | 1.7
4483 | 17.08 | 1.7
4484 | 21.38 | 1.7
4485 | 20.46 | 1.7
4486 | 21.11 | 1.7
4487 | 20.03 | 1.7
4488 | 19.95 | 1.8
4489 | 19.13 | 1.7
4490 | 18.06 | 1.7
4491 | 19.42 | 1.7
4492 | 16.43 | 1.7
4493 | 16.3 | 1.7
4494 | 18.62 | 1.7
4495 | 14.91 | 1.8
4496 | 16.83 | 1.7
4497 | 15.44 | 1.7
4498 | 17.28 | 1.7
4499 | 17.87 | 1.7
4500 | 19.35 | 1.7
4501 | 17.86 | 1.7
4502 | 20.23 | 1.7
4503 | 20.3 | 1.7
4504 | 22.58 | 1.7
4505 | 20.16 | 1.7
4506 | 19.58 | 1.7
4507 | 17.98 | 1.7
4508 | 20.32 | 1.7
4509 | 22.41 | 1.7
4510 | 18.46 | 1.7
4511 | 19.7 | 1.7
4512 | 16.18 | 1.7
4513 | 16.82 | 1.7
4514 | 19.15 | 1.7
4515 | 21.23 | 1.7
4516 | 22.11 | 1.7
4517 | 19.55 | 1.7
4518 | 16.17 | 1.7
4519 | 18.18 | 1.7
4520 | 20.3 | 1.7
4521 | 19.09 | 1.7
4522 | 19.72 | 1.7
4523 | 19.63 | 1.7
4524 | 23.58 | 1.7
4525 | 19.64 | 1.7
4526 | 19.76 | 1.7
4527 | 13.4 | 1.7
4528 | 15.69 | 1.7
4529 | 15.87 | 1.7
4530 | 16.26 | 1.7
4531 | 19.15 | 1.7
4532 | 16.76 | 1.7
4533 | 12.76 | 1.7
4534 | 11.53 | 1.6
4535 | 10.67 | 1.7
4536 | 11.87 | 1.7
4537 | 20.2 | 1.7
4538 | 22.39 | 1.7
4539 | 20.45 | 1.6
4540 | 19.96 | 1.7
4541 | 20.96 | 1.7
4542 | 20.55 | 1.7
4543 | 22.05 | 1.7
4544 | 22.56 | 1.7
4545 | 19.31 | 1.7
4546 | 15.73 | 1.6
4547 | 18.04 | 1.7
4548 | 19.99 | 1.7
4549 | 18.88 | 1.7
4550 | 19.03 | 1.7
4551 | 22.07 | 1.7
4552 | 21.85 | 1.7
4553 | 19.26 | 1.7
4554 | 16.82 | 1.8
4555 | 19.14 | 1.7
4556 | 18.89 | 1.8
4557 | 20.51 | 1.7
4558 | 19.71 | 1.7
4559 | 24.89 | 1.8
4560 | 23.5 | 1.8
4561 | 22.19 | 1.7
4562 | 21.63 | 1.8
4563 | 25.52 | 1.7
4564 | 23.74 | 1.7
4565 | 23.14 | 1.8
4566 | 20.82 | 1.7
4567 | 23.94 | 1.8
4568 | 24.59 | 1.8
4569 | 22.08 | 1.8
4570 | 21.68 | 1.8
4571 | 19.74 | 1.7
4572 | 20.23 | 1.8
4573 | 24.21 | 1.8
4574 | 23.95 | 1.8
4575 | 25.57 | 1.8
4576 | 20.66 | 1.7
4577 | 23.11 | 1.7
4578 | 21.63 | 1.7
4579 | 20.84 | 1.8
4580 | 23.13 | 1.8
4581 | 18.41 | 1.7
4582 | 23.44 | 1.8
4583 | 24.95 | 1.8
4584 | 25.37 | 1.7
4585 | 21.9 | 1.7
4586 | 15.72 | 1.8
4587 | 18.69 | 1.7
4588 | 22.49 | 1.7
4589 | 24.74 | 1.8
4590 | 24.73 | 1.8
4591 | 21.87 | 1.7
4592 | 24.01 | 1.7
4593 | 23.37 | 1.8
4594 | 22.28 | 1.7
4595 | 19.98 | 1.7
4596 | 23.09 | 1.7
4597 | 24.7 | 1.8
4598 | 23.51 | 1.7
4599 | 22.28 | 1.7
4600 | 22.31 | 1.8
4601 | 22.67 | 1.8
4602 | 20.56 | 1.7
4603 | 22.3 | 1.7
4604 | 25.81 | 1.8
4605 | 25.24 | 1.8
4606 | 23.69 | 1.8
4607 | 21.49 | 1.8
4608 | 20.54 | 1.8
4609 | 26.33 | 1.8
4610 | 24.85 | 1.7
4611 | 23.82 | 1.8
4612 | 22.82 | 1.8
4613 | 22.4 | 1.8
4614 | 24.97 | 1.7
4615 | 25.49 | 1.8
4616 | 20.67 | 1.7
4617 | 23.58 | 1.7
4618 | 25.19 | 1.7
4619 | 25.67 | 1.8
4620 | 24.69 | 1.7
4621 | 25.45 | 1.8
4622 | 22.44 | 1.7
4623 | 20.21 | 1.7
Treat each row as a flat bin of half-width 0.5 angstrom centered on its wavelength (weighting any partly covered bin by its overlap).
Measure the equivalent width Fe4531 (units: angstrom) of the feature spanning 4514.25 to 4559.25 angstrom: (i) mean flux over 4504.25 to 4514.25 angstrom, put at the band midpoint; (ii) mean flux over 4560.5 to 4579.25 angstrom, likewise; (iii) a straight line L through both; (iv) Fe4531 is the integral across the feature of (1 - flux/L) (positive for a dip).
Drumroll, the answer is 4.2 angstrom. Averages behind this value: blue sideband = 19.2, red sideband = 22.6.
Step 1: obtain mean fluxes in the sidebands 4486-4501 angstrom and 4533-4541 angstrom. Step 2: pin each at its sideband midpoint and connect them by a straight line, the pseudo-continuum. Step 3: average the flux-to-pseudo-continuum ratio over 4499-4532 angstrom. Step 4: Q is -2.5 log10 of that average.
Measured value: -0.10 mag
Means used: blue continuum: 17.9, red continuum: 16.7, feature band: 19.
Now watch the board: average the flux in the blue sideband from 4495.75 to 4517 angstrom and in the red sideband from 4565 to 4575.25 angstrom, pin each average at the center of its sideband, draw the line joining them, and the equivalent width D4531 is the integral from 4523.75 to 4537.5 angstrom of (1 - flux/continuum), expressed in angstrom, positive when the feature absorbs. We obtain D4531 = 2.94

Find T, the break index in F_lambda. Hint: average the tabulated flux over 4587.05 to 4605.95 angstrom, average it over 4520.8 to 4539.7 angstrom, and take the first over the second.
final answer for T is 1.3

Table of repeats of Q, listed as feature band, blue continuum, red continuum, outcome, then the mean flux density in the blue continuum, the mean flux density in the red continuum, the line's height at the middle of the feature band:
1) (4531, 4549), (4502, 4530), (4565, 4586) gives 0.14 mag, 19.1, 22.4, 20.4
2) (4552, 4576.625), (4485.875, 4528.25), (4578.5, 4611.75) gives -0.03 mag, 18.8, 22.7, 21.4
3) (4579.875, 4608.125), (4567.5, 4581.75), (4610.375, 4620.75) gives 0.02 mag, 22.2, 24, 23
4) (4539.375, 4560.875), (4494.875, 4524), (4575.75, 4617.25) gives 0.03 mag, 19.1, 22.7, 20.8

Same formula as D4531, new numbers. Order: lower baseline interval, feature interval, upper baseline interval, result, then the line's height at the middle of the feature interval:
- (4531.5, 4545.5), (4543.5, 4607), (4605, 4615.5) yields -3.1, 20.9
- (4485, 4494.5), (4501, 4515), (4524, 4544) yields -0.9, 18.4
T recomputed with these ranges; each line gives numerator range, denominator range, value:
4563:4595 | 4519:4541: 1.27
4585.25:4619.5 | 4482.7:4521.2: 1.21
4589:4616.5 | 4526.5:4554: 1.29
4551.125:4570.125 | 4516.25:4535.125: 1.25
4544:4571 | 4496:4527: 1.09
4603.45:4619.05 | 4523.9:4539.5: 1.43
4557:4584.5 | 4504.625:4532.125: 1.20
